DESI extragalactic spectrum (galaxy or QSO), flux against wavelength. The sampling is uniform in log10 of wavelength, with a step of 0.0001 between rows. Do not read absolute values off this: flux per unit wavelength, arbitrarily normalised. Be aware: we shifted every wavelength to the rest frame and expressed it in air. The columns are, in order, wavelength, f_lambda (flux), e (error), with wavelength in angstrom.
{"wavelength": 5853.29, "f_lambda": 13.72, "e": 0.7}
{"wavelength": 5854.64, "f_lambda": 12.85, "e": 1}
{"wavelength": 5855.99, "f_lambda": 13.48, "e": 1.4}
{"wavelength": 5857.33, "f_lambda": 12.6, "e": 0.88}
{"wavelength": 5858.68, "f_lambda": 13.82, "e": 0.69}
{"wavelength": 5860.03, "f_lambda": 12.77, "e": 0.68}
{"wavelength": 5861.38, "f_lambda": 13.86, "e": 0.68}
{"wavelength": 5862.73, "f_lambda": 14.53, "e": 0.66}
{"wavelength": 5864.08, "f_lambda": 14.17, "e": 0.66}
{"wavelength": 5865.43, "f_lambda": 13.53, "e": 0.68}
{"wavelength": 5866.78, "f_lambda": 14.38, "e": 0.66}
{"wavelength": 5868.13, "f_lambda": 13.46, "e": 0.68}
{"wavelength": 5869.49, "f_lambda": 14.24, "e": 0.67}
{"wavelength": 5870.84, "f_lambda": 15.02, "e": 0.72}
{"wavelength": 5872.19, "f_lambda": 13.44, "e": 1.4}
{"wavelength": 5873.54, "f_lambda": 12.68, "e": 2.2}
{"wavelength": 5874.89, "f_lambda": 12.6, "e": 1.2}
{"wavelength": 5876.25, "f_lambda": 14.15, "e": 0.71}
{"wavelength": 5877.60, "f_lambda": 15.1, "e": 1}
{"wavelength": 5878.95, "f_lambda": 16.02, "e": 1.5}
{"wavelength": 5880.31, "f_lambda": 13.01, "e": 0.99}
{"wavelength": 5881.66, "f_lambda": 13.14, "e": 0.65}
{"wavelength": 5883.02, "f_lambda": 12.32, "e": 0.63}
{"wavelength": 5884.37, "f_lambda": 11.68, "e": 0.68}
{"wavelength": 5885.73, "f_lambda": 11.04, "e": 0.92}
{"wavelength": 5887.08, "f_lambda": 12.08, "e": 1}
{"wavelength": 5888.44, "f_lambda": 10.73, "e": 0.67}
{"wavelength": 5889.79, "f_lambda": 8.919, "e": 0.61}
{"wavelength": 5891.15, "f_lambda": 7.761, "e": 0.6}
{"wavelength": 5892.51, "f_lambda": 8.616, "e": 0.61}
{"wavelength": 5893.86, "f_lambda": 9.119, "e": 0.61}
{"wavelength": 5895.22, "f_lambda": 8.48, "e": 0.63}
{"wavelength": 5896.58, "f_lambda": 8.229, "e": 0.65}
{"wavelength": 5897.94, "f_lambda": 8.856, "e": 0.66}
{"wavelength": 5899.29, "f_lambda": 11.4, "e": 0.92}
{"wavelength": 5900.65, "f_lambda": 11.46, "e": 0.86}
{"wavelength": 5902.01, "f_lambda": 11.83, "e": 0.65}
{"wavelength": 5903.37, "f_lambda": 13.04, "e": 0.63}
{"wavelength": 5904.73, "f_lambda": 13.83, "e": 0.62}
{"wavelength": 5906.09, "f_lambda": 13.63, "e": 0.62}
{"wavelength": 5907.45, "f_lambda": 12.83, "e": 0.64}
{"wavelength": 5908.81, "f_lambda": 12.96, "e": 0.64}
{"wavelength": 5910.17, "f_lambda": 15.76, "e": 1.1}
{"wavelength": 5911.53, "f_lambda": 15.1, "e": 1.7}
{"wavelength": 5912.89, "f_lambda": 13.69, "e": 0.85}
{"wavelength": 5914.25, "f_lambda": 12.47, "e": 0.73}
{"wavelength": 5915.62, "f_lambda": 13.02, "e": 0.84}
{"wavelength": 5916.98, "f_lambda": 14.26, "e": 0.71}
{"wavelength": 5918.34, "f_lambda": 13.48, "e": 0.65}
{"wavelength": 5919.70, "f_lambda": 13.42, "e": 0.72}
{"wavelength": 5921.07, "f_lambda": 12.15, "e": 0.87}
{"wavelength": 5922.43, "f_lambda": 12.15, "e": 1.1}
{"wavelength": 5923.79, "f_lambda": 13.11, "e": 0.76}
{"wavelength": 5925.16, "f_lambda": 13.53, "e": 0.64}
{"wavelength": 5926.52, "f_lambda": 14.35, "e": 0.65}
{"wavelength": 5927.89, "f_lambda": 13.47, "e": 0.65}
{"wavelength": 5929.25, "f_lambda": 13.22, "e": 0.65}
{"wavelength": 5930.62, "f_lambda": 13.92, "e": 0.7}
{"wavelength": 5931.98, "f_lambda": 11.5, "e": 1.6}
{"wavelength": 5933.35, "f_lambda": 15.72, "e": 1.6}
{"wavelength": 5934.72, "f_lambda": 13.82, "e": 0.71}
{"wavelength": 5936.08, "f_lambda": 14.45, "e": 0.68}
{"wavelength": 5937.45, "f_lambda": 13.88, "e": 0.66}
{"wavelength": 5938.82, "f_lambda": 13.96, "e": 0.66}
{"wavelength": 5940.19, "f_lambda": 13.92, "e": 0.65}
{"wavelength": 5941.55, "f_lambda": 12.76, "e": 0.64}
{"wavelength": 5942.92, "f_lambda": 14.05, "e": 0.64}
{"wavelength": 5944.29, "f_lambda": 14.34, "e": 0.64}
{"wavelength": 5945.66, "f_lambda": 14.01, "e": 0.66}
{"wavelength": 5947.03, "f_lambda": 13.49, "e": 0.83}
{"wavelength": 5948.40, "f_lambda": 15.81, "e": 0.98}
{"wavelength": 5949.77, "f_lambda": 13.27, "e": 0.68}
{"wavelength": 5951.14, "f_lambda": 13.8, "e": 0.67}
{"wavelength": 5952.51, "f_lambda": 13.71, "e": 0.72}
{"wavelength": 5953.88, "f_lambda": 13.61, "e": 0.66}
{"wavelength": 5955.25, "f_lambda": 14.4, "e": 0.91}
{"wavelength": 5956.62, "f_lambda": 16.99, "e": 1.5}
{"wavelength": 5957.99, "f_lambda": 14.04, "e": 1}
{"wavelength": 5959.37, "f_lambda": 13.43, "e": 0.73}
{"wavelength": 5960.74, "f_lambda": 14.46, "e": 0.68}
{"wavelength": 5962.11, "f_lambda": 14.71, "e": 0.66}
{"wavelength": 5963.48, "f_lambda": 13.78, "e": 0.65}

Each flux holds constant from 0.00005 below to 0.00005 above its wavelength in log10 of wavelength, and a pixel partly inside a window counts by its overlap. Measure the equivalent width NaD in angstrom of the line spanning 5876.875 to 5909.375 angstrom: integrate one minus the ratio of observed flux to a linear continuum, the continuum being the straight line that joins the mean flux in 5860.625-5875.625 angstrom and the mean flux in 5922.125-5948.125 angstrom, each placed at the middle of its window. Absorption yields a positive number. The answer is 5.4 angstrom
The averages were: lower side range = 13.8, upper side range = 13.7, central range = 11.5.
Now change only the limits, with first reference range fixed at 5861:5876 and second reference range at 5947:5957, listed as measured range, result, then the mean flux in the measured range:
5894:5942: 4.16 angstrom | 12.9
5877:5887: 0.57 angstrom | 13.1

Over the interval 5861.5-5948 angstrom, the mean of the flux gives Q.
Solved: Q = 12.9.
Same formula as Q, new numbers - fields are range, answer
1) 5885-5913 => 11.4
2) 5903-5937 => 13.6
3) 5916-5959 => 13.8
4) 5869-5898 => 11.7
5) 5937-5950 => 14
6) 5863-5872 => 14.1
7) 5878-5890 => 12.3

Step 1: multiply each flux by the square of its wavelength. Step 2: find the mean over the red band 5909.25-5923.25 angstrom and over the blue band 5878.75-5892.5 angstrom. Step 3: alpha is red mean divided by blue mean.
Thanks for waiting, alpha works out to 1.2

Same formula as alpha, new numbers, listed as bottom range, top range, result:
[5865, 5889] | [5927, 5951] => 1.07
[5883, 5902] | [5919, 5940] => 1.36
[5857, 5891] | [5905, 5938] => 1.05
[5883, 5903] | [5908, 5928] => 1.34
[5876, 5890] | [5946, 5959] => 1.16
